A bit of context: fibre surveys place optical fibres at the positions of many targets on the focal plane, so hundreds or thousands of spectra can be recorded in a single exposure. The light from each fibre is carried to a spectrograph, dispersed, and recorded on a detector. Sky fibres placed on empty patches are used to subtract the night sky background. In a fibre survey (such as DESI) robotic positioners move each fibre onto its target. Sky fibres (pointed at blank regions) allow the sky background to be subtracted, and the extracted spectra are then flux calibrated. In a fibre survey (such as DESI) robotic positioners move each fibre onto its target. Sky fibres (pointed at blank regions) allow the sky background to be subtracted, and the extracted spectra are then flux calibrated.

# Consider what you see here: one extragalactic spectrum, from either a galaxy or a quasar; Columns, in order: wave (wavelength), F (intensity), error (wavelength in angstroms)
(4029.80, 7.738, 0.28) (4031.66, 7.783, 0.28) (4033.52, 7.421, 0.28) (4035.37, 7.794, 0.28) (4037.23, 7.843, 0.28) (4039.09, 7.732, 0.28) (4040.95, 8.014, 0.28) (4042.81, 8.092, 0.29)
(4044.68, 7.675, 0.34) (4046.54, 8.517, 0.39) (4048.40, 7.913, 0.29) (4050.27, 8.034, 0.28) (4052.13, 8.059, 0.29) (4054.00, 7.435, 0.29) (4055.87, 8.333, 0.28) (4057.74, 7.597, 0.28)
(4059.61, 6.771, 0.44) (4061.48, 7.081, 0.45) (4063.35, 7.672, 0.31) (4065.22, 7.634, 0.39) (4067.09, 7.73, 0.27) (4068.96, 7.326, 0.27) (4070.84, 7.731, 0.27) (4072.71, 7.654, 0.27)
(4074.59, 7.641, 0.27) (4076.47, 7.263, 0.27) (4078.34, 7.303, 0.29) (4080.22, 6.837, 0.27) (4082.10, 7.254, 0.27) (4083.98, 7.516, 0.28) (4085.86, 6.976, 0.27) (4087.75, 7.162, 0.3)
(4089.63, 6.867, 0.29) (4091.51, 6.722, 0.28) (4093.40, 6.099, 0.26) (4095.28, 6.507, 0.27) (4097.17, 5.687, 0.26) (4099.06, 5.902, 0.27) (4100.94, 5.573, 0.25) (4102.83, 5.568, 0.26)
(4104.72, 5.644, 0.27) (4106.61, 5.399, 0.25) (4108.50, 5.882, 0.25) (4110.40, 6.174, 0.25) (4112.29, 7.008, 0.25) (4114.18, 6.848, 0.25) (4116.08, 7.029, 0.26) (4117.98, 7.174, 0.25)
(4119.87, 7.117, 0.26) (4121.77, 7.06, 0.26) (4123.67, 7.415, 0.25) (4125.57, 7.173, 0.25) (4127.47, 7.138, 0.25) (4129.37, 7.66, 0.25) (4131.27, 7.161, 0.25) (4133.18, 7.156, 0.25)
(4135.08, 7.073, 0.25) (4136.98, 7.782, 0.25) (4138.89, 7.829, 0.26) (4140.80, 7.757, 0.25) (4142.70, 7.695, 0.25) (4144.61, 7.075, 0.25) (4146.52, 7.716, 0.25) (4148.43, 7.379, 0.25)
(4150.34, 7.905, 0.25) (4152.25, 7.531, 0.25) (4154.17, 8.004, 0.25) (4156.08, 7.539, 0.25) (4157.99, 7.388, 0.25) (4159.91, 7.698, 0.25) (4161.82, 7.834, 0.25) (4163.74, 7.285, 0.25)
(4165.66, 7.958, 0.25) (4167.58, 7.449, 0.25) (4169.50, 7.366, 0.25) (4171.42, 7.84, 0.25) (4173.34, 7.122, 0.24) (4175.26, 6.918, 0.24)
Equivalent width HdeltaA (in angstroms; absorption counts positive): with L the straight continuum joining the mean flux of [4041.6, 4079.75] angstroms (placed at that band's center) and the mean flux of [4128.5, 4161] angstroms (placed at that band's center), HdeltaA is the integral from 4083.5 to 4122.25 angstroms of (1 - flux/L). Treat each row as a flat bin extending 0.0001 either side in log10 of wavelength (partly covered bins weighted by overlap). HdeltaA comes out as 5.88 angstroms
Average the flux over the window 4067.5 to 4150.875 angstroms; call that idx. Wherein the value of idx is 6.97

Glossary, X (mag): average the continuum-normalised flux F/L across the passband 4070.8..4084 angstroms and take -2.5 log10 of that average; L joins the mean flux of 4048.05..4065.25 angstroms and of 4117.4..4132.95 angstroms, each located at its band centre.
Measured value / 0.02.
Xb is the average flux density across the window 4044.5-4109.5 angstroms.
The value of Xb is 7.04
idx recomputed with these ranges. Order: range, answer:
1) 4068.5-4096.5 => 7.1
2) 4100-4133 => 6.66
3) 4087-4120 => 6.33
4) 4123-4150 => 7.44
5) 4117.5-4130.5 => 7.25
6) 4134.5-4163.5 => 7.61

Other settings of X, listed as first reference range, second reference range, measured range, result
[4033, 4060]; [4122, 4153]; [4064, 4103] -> 0.11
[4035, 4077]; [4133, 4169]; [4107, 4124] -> 0.13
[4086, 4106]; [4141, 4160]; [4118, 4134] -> -0.04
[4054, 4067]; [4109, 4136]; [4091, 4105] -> 0.21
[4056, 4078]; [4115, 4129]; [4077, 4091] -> 0.04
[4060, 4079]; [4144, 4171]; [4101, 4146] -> 0.09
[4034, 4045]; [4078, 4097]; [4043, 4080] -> -0.04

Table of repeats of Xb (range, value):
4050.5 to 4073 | 7.6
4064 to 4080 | 7.51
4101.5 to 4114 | 5.99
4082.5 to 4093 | 7.01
